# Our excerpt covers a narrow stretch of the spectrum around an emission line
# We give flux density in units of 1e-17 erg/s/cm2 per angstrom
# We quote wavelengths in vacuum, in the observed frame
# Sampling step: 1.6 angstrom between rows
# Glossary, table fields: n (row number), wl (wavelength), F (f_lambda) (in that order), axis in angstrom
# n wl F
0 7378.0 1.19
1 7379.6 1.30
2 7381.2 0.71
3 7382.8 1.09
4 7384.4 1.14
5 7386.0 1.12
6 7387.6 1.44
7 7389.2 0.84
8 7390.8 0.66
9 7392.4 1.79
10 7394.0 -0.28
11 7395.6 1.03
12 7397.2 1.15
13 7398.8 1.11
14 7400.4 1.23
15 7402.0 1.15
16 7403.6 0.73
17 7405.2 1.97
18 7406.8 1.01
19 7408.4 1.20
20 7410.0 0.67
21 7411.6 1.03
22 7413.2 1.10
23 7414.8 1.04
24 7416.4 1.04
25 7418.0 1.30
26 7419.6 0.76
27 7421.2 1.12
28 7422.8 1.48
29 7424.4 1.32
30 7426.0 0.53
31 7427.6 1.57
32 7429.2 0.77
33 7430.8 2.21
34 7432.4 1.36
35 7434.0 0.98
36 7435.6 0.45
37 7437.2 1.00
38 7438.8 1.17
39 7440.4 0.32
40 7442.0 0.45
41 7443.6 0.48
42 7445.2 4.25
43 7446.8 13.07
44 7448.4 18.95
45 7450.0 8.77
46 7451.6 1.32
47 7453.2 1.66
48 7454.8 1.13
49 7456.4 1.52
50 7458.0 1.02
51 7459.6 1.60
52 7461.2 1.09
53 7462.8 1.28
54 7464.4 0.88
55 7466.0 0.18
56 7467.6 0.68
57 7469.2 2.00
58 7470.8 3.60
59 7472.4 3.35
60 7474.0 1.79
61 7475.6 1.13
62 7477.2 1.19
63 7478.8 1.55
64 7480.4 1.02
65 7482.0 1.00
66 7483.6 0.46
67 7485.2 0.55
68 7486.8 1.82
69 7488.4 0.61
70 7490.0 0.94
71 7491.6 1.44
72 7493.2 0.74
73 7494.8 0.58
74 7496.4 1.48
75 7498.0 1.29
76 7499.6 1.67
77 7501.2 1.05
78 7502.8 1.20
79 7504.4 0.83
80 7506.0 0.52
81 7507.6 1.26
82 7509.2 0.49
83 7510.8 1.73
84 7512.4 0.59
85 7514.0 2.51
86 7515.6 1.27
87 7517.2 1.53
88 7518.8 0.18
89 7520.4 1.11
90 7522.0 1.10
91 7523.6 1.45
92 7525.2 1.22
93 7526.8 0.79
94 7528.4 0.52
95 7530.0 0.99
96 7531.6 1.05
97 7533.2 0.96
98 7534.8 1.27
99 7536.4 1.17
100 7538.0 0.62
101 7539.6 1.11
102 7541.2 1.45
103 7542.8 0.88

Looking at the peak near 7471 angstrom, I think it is [N II] 6583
